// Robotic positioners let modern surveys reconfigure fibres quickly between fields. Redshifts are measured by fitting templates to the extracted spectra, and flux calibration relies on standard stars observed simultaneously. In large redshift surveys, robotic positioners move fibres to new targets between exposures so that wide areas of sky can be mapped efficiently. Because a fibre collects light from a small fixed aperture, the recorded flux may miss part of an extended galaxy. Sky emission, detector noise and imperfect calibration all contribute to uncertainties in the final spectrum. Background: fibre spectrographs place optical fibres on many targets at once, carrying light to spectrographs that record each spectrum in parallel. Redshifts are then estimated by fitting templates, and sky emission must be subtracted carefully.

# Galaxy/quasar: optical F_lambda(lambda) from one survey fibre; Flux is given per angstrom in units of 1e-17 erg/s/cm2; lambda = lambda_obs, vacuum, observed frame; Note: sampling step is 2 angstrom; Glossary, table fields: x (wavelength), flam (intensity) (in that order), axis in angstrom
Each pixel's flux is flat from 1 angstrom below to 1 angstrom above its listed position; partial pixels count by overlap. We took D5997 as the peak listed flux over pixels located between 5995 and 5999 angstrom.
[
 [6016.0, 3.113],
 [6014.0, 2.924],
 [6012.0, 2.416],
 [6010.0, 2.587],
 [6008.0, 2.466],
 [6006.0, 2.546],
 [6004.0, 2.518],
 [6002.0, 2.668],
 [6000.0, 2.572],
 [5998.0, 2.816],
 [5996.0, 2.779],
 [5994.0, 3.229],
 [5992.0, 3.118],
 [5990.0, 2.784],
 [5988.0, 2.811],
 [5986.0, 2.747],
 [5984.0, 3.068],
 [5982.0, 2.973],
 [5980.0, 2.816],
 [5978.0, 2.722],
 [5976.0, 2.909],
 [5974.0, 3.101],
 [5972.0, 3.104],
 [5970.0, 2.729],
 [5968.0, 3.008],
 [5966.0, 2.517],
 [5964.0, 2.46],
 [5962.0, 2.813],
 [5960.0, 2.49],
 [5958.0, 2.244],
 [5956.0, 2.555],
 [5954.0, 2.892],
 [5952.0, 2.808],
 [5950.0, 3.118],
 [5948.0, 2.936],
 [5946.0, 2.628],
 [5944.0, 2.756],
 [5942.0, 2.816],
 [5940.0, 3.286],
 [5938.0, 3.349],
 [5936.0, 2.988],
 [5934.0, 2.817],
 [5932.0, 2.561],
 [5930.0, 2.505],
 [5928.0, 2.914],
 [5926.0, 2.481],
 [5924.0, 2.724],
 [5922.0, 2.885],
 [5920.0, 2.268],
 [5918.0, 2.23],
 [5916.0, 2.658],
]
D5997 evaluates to 2.816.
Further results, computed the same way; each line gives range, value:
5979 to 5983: 2.973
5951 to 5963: 2.892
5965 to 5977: 3.104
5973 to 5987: 3.101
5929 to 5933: 2.561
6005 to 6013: 2.587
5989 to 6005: 3.229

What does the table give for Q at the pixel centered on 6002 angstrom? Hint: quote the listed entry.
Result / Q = 2.668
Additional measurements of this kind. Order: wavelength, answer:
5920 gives 2.268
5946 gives 2.628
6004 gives 2.518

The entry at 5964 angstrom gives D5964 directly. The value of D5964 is 2.46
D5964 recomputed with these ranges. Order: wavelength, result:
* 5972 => 3.104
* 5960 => 2.49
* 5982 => 2.973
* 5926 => 2.481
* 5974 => 3.101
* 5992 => 3.118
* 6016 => 3.113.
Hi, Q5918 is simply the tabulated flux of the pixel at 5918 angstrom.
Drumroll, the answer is 2.23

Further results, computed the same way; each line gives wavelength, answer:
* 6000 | 2.572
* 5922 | 2.885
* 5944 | 2.756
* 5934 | 2.817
